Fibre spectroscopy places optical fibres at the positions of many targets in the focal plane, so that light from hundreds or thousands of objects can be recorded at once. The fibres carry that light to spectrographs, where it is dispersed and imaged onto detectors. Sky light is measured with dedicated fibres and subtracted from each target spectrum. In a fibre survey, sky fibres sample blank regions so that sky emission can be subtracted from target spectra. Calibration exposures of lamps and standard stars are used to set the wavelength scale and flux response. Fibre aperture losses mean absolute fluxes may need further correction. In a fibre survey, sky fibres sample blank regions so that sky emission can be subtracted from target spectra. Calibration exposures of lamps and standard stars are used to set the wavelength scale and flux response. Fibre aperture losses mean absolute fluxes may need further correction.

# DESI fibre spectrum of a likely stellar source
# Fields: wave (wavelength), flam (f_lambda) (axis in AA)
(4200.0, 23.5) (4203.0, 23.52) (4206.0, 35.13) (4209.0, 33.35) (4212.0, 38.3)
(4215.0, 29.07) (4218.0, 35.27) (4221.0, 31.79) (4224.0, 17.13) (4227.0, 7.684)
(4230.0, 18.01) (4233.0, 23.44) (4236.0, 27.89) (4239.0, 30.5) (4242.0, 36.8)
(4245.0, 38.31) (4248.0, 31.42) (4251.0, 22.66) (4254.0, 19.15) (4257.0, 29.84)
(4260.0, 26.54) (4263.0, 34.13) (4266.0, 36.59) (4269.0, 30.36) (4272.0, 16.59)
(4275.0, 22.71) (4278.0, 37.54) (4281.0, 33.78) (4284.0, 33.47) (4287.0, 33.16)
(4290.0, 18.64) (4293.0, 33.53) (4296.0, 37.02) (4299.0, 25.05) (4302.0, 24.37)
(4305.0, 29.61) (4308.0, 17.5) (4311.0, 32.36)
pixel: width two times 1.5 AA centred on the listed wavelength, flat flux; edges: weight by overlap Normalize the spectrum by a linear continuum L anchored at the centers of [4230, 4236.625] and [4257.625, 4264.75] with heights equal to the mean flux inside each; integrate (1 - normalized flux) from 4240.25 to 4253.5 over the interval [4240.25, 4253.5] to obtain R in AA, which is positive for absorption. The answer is -2.23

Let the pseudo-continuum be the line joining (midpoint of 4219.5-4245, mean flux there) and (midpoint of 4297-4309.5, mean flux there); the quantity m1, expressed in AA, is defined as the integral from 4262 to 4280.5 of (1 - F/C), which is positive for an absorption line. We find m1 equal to -3.7 AA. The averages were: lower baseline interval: 25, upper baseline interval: 24.6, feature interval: 29.8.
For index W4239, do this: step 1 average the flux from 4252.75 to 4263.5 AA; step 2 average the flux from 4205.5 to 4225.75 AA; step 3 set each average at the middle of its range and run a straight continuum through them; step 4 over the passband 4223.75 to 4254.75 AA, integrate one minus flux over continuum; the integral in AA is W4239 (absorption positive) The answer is 3.6 AA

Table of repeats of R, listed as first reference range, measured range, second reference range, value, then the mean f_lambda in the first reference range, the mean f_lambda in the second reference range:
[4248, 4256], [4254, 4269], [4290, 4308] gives -3.68 AA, 23.4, 27.9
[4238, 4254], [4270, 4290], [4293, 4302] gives 1.14 AA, 30.8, 30.3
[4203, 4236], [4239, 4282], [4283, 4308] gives -3.07 AA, 26.8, 28.6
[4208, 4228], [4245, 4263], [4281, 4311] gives 0.34 AA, 27.9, 28.5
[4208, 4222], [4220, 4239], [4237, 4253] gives 6.46 AA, 33.6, 31.4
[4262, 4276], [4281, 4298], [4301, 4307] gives -2.59 AA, 28.1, 26.4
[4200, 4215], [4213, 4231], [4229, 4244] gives 3.69 AA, 31.3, 28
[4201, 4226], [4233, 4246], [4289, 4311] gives -1.36 AA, 29.9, 27.1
